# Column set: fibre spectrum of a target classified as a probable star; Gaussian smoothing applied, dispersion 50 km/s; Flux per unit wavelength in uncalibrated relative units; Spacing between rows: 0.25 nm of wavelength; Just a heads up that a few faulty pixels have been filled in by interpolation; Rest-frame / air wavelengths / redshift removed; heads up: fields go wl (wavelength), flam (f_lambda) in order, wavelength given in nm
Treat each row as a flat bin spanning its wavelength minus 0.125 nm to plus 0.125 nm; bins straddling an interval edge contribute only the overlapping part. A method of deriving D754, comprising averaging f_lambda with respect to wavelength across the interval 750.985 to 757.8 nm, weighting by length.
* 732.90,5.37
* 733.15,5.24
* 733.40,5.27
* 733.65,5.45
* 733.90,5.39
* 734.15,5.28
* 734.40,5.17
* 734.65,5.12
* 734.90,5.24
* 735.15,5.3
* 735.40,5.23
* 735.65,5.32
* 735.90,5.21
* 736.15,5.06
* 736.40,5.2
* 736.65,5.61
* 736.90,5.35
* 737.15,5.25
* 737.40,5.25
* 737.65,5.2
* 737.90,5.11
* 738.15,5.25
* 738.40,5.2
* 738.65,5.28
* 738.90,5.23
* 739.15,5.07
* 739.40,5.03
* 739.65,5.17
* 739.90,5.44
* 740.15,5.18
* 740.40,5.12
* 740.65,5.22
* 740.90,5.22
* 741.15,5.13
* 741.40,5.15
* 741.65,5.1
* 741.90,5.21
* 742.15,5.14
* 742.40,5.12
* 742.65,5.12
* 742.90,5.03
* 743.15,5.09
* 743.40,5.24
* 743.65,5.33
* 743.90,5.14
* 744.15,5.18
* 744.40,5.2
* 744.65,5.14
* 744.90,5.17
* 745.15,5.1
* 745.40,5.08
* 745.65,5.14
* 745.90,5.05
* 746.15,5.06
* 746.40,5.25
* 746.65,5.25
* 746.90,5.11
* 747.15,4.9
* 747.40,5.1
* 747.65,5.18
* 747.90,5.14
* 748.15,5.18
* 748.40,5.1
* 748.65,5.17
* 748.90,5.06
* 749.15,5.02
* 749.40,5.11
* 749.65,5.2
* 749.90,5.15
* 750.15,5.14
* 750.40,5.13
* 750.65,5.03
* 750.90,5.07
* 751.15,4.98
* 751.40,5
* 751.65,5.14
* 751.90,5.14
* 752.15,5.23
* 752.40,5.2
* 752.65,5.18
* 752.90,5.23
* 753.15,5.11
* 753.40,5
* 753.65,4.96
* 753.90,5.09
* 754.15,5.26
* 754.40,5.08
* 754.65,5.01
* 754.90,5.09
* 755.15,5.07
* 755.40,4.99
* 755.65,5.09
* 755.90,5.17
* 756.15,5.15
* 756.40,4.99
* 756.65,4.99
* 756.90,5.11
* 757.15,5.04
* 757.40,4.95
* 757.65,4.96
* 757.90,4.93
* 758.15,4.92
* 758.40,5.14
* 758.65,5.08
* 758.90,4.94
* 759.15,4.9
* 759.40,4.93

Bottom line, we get 5.08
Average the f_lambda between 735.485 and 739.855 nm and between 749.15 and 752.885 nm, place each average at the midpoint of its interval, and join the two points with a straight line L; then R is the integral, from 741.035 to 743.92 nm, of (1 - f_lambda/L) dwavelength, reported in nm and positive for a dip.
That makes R 0.021 nm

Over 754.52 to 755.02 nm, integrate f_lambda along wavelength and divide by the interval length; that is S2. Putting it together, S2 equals 5.05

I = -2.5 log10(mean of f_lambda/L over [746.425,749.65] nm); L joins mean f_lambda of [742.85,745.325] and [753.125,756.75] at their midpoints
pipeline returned 0.003 mag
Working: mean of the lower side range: 5.16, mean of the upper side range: 5.07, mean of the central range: 5.12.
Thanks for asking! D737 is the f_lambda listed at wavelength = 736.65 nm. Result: 5.61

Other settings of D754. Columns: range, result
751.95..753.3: 5.18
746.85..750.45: 5.11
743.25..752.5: 5.13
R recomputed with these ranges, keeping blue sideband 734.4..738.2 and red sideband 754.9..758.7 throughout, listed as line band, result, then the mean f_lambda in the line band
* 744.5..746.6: 0.01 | 5.13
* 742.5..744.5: 0.00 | 5.17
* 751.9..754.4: -0.03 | 5.14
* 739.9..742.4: 0.01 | 5.17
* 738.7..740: 0.01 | 5.19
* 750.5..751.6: 0.01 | 5.03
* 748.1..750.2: 0.00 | 5.12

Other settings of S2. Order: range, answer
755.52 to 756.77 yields 5.08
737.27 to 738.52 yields 5.2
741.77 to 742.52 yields 5.16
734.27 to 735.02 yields 5.18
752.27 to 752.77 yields 5.19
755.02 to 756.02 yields 5.08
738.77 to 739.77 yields 5.13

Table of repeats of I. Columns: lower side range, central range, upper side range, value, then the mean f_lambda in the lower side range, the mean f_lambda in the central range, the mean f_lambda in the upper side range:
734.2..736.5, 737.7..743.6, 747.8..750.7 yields 0.00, 5.21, 5.17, 5.12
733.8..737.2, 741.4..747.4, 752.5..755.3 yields 0.01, 5.27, 5.14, 5.1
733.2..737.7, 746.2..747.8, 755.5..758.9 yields 0.00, 5.27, 5.13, 5.04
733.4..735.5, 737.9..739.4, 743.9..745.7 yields 0.01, 5.27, 5.18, 5.14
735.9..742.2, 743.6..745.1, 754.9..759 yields -0.01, 5.21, 5.18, 5.03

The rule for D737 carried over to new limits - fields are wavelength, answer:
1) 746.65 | 5.25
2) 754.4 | 5.08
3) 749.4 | 5.11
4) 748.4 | 5.1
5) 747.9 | 5.14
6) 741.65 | 5.1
